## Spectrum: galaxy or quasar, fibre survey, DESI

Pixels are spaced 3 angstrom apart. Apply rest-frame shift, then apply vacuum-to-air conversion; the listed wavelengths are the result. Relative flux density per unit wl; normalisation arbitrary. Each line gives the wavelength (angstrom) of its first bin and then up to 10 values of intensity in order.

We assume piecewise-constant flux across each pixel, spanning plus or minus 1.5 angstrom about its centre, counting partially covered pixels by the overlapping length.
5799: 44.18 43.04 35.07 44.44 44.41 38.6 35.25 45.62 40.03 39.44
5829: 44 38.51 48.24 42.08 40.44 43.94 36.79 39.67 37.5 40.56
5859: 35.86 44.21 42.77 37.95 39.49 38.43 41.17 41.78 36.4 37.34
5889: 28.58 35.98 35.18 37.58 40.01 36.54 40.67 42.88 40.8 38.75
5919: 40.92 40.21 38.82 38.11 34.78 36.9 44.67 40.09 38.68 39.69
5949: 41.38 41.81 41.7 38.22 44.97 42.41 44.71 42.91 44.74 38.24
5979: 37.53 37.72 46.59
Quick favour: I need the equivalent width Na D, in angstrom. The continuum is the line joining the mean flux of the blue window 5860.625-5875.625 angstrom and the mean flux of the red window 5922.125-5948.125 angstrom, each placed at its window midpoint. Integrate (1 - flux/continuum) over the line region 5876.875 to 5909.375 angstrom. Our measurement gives 2.1 angstrom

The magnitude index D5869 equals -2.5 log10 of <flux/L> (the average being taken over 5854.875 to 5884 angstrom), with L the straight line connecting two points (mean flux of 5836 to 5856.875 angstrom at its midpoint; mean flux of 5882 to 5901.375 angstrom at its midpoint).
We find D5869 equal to -0.056 mag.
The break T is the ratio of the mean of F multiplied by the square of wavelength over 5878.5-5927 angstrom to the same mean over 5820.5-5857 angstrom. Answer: 0.95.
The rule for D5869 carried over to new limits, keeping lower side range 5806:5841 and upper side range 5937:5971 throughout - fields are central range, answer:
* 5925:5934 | 0.13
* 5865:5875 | 0.07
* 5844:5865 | 0.05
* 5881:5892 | 0.20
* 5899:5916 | 0.04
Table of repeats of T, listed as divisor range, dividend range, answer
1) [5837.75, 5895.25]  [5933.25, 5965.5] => 1.09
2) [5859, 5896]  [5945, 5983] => 1.11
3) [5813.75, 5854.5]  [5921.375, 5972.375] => 1.04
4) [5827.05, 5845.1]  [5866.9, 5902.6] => 0.89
